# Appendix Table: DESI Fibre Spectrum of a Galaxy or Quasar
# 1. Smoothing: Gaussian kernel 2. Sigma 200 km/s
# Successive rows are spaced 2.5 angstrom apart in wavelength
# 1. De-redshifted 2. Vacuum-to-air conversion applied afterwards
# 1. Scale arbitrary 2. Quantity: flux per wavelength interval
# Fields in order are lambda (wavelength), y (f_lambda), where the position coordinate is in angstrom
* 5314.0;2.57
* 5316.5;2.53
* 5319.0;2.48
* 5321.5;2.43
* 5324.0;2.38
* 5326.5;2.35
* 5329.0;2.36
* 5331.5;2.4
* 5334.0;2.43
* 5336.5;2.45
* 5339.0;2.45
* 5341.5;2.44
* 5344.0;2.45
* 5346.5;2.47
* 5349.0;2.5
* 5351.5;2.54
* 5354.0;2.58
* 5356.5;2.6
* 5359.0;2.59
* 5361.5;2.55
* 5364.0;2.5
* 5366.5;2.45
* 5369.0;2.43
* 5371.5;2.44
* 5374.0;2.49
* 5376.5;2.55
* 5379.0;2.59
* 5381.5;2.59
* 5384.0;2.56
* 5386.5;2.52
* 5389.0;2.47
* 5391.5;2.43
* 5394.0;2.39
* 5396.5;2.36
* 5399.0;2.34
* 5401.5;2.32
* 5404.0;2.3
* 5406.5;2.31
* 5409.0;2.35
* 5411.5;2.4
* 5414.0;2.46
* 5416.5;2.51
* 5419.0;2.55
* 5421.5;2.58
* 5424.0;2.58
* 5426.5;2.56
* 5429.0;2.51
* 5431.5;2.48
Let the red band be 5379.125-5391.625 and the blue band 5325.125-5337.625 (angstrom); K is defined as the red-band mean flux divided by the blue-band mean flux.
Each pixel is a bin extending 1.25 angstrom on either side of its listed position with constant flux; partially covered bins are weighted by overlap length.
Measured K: 1.1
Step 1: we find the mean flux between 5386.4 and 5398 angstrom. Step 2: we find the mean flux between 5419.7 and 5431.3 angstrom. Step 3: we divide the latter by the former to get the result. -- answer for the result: 1.1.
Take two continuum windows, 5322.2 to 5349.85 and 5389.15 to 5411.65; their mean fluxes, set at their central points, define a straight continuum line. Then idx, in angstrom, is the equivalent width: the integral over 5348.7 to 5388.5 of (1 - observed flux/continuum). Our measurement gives -2.3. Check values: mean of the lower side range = 2.42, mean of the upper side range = 2.36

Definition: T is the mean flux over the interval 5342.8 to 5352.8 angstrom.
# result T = 2.49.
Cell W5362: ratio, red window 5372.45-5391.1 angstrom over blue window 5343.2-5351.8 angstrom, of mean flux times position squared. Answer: 1.0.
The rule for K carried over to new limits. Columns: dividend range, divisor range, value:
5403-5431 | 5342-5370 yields 0.98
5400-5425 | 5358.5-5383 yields 0.97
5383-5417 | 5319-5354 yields 0.99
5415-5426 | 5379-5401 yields 1.04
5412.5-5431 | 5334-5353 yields 1.02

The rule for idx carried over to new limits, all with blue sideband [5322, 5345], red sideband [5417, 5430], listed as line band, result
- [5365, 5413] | 1.2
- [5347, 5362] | -0.7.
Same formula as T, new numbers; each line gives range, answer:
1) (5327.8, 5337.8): 2.41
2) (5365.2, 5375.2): 2.45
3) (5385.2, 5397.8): 2.43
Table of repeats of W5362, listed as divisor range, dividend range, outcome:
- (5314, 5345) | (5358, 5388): 1.05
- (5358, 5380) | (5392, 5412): 0.95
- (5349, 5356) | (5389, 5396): 0.96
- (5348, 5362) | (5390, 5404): 0.94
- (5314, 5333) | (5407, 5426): 1.06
